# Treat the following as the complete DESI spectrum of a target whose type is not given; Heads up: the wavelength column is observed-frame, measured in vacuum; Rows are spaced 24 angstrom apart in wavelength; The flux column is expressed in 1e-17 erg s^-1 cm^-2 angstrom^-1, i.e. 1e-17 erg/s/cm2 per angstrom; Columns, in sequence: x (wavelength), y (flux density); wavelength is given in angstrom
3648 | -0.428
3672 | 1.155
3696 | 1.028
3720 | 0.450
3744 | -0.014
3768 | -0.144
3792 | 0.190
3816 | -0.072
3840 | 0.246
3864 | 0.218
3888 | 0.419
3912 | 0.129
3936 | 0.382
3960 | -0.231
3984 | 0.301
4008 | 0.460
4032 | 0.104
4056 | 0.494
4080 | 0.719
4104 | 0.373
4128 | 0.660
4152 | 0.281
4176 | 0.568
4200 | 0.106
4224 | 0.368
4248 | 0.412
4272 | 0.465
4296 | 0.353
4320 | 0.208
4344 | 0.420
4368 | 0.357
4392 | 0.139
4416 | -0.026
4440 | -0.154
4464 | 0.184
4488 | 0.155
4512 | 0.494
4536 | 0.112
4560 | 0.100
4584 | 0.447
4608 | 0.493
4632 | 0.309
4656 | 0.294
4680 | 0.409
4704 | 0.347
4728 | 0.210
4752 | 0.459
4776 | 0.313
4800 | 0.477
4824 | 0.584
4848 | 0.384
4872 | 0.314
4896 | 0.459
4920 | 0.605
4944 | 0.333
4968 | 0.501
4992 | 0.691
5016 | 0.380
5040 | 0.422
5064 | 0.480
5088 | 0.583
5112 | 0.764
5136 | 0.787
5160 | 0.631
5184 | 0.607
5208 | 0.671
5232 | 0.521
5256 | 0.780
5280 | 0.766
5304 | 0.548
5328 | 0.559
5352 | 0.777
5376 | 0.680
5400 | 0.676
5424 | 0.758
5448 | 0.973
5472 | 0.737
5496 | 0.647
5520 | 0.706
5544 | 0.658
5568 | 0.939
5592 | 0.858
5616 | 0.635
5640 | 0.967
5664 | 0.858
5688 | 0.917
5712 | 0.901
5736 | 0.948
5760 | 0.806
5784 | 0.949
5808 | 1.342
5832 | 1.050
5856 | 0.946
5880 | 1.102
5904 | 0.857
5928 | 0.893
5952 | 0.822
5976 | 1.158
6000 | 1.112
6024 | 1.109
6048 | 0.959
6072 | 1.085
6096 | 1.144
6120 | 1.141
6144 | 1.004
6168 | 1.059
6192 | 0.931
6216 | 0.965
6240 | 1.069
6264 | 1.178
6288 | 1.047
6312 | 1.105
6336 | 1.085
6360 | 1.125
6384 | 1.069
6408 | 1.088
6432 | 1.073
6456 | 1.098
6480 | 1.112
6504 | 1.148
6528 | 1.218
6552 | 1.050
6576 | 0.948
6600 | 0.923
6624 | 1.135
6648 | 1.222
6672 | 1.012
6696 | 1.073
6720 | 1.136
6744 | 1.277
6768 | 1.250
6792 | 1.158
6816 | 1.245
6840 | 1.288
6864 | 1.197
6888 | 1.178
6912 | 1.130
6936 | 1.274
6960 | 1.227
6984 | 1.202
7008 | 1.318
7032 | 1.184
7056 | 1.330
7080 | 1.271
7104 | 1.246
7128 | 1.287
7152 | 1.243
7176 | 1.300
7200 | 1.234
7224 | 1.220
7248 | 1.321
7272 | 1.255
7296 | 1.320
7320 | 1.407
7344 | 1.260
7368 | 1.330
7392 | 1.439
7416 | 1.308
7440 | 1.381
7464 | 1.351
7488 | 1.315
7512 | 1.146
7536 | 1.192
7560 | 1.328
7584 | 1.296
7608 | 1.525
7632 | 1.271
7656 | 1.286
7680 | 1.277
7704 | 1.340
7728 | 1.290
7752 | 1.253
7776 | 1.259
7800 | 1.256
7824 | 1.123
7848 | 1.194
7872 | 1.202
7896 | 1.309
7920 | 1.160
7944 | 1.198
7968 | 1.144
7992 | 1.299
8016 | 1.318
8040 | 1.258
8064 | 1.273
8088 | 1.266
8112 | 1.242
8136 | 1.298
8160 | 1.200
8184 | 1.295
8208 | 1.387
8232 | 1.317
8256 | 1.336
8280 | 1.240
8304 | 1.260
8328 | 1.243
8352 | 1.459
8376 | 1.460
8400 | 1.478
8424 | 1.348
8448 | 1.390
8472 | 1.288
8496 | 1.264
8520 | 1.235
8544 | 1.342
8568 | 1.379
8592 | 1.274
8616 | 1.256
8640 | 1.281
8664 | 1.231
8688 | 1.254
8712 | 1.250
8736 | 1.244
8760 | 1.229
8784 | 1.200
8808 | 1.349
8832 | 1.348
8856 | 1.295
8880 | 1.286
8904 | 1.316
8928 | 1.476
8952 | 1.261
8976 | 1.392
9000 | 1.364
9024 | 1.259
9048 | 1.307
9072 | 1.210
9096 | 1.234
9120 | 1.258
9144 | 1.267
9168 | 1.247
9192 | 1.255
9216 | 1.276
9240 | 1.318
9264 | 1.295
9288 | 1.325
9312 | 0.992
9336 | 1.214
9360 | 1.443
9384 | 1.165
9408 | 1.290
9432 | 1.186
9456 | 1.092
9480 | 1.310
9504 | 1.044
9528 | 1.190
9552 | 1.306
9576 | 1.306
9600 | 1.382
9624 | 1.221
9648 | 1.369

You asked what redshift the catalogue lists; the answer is 0.27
